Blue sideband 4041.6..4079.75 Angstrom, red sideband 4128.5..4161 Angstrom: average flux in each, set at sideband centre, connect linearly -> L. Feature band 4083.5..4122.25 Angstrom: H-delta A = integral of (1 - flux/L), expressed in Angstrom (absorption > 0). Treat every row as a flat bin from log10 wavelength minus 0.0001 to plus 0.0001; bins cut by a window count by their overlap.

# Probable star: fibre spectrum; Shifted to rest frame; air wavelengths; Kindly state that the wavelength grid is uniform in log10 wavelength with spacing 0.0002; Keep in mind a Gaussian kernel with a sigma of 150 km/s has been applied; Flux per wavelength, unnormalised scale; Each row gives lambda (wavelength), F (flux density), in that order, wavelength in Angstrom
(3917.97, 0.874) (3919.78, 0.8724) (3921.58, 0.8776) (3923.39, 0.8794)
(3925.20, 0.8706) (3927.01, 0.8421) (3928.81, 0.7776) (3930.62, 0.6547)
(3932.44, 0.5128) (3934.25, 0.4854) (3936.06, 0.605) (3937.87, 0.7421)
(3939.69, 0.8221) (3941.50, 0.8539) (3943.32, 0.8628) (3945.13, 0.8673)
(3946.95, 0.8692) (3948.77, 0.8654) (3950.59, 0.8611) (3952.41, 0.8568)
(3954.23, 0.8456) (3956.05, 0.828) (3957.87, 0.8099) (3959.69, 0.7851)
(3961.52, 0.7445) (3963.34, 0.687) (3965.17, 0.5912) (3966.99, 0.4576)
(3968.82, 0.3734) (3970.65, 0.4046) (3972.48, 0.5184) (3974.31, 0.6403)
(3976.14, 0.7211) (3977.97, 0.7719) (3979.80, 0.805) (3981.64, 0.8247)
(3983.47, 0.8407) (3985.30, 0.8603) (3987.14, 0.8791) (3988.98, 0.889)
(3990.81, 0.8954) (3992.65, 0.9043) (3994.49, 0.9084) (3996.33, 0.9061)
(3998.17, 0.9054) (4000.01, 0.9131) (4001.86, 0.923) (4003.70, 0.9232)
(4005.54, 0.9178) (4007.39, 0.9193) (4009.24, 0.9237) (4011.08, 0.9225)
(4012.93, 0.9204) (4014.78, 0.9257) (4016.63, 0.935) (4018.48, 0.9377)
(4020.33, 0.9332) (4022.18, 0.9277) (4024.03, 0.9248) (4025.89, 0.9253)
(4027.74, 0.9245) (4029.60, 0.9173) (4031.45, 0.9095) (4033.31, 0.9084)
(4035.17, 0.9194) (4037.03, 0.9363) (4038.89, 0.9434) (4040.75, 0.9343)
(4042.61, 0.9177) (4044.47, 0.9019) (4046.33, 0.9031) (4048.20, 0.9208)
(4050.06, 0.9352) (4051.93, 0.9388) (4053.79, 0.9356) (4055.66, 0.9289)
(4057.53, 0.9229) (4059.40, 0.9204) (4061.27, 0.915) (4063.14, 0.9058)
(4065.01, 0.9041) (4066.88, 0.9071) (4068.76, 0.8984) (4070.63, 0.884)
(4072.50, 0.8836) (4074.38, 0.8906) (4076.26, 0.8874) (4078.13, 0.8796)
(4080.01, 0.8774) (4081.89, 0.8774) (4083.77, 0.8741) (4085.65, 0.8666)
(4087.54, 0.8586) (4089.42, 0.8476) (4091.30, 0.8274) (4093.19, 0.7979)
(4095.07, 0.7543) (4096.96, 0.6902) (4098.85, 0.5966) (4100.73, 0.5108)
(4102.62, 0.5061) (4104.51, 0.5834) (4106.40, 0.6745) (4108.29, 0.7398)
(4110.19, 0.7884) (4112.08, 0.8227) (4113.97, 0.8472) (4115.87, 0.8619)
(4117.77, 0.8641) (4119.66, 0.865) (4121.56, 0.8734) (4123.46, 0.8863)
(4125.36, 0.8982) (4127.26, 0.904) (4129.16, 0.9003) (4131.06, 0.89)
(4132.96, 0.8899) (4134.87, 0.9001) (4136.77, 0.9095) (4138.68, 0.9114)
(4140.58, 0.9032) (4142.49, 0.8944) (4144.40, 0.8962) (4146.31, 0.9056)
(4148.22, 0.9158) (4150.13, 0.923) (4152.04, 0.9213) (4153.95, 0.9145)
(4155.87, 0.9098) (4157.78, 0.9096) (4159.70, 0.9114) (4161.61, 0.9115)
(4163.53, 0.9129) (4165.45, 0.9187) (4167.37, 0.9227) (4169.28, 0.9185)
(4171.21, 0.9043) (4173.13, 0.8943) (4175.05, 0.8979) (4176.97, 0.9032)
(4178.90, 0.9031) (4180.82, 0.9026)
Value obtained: 6.2 Angstrom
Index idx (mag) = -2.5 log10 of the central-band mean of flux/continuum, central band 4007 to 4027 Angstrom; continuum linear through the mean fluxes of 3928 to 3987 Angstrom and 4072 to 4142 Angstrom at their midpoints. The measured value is -0.21 mag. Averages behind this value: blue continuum 0.725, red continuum 0.82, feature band 0.927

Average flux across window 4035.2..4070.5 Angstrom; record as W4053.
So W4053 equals 0.92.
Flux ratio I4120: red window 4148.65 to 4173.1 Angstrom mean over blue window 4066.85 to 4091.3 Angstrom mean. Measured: 1.0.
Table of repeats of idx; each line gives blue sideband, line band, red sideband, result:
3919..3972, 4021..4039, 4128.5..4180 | -0.15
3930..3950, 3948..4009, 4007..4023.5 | 0.07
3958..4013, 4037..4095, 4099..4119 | -0.20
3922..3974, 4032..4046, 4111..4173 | -0.15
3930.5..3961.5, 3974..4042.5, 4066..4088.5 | -0.09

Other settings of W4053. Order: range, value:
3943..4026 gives 0.822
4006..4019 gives 0.925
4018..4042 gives 0.926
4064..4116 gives 0.797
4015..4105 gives 0.869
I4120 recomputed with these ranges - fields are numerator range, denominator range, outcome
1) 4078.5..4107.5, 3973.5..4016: 0.85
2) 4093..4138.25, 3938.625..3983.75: 1.07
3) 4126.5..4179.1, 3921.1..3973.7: 1.25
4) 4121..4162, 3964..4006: 1.17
